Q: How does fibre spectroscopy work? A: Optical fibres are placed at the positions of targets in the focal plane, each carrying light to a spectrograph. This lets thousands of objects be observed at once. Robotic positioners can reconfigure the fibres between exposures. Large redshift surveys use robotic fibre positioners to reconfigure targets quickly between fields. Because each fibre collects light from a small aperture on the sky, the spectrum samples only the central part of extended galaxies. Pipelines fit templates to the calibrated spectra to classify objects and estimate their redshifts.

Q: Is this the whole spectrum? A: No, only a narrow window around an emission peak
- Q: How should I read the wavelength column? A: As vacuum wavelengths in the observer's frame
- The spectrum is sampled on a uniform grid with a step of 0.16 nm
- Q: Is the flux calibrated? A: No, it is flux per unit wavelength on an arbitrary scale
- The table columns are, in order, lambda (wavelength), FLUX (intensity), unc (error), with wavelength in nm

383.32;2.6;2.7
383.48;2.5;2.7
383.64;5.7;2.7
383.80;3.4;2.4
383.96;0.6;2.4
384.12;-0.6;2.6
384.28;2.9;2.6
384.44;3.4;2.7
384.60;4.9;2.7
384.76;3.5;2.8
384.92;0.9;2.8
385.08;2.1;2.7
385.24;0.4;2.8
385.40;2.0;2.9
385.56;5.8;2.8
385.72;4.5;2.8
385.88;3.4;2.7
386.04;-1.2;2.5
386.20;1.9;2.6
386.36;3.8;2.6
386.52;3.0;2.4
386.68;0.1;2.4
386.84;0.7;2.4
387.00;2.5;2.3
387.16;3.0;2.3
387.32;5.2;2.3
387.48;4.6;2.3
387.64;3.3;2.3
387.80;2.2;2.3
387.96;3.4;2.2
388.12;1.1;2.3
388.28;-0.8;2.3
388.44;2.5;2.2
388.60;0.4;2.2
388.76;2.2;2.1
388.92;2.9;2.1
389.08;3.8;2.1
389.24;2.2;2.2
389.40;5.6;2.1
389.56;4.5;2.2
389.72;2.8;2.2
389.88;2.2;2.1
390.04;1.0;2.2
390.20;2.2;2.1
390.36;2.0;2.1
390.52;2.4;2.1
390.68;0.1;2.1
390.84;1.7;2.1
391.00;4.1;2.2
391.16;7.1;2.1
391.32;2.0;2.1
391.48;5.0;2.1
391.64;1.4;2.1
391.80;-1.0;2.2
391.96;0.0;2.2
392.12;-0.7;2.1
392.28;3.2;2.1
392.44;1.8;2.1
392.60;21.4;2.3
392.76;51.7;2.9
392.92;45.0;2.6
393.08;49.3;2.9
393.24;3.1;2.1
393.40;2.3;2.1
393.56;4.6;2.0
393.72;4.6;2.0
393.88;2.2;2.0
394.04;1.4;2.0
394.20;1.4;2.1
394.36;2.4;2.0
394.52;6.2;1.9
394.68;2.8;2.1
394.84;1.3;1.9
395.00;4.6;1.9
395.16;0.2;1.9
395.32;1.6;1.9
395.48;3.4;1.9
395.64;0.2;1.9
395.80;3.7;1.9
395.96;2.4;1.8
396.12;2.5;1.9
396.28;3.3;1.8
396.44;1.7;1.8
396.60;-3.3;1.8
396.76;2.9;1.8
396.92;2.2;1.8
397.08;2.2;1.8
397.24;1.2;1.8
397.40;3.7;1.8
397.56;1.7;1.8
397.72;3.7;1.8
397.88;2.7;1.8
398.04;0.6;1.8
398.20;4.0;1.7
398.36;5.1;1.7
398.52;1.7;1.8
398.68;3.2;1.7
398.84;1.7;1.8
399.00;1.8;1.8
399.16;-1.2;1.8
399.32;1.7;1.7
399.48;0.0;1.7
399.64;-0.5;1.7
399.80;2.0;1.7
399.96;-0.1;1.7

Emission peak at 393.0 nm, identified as [O II] 3727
